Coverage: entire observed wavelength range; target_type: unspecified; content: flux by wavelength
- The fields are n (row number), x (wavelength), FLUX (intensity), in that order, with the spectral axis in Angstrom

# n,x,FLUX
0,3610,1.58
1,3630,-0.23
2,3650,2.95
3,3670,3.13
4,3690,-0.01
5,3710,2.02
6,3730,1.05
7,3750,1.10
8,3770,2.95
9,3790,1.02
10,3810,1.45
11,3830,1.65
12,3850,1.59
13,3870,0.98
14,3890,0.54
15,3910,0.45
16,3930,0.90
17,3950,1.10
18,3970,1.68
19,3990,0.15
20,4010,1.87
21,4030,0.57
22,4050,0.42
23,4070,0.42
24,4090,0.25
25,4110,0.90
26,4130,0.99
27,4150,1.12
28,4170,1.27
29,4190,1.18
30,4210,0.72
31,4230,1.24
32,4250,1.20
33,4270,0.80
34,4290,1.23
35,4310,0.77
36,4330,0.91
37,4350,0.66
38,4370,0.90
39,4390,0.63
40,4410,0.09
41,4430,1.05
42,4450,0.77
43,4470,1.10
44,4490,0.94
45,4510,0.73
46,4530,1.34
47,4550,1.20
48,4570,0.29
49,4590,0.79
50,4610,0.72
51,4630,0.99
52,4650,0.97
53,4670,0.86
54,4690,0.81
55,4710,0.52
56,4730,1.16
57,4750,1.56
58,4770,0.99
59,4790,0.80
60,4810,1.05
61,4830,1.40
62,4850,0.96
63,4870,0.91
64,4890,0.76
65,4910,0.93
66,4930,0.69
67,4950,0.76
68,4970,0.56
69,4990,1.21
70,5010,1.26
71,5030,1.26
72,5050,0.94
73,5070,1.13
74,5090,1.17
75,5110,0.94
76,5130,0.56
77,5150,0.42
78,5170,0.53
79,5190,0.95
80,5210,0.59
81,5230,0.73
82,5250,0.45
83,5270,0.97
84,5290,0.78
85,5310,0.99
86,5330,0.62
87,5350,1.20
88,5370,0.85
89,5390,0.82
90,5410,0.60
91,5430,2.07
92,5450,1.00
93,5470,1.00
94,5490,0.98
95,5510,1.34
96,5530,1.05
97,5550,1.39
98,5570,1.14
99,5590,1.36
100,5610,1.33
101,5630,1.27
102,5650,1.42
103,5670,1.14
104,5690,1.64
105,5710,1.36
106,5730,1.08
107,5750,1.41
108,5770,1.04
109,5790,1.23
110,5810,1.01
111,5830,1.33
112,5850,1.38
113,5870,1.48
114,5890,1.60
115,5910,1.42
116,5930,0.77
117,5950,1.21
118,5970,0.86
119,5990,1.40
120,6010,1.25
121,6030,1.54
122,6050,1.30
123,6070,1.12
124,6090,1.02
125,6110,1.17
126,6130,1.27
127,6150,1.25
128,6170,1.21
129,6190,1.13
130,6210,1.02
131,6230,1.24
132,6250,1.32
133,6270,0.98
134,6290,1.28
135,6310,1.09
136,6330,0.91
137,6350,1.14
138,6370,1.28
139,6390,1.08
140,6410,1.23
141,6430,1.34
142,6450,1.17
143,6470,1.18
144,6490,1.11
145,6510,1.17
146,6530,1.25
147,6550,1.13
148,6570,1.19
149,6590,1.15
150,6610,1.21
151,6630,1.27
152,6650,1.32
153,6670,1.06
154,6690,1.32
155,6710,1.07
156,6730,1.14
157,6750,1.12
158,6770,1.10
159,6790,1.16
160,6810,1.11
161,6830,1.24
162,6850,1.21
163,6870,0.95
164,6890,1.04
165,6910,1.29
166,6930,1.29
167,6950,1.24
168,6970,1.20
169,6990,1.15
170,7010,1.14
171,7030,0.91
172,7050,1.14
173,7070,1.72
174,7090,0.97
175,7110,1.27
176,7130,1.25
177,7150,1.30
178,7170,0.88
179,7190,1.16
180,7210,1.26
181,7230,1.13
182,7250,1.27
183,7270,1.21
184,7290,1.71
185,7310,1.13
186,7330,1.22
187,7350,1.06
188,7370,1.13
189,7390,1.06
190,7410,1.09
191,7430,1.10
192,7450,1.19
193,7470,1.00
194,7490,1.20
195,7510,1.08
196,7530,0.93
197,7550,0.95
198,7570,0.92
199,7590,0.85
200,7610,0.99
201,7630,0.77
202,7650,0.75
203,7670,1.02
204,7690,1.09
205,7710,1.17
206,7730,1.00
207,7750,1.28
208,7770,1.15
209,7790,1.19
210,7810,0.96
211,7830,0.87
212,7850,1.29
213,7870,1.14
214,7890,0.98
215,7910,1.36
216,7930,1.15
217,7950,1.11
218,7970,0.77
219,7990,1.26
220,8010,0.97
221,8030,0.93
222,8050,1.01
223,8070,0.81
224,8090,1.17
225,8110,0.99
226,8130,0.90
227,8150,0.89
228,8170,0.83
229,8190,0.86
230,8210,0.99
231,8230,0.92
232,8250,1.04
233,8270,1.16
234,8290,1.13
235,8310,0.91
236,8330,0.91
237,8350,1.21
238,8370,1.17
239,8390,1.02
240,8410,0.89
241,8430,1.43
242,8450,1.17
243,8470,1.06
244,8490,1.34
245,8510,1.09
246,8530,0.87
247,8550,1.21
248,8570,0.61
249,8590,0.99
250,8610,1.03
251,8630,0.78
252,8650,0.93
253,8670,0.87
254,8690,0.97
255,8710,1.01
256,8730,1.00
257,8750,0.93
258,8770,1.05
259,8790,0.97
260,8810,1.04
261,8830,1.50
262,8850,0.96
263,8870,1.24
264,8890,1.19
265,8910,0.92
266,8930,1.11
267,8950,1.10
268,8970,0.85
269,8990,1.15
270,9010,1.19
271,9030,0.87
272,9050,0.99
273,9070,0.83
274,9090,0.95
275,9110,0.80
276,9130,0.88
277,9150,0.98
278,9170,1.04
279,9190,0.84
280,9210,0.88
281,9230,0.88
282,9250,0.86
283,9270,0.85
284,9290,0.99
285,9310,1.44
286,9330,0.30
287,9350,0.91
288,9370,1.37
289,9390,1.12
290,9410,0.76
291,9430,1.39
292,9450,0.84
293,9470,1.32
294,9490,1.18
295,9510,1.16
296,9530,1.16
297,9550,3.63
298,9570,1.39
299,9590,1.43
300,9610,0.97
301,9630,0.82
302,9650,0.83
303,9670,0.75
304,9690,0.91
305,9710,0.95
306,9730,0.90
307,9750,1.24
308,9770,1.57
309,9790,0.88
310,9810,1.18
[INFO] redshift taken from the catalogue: 0.455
